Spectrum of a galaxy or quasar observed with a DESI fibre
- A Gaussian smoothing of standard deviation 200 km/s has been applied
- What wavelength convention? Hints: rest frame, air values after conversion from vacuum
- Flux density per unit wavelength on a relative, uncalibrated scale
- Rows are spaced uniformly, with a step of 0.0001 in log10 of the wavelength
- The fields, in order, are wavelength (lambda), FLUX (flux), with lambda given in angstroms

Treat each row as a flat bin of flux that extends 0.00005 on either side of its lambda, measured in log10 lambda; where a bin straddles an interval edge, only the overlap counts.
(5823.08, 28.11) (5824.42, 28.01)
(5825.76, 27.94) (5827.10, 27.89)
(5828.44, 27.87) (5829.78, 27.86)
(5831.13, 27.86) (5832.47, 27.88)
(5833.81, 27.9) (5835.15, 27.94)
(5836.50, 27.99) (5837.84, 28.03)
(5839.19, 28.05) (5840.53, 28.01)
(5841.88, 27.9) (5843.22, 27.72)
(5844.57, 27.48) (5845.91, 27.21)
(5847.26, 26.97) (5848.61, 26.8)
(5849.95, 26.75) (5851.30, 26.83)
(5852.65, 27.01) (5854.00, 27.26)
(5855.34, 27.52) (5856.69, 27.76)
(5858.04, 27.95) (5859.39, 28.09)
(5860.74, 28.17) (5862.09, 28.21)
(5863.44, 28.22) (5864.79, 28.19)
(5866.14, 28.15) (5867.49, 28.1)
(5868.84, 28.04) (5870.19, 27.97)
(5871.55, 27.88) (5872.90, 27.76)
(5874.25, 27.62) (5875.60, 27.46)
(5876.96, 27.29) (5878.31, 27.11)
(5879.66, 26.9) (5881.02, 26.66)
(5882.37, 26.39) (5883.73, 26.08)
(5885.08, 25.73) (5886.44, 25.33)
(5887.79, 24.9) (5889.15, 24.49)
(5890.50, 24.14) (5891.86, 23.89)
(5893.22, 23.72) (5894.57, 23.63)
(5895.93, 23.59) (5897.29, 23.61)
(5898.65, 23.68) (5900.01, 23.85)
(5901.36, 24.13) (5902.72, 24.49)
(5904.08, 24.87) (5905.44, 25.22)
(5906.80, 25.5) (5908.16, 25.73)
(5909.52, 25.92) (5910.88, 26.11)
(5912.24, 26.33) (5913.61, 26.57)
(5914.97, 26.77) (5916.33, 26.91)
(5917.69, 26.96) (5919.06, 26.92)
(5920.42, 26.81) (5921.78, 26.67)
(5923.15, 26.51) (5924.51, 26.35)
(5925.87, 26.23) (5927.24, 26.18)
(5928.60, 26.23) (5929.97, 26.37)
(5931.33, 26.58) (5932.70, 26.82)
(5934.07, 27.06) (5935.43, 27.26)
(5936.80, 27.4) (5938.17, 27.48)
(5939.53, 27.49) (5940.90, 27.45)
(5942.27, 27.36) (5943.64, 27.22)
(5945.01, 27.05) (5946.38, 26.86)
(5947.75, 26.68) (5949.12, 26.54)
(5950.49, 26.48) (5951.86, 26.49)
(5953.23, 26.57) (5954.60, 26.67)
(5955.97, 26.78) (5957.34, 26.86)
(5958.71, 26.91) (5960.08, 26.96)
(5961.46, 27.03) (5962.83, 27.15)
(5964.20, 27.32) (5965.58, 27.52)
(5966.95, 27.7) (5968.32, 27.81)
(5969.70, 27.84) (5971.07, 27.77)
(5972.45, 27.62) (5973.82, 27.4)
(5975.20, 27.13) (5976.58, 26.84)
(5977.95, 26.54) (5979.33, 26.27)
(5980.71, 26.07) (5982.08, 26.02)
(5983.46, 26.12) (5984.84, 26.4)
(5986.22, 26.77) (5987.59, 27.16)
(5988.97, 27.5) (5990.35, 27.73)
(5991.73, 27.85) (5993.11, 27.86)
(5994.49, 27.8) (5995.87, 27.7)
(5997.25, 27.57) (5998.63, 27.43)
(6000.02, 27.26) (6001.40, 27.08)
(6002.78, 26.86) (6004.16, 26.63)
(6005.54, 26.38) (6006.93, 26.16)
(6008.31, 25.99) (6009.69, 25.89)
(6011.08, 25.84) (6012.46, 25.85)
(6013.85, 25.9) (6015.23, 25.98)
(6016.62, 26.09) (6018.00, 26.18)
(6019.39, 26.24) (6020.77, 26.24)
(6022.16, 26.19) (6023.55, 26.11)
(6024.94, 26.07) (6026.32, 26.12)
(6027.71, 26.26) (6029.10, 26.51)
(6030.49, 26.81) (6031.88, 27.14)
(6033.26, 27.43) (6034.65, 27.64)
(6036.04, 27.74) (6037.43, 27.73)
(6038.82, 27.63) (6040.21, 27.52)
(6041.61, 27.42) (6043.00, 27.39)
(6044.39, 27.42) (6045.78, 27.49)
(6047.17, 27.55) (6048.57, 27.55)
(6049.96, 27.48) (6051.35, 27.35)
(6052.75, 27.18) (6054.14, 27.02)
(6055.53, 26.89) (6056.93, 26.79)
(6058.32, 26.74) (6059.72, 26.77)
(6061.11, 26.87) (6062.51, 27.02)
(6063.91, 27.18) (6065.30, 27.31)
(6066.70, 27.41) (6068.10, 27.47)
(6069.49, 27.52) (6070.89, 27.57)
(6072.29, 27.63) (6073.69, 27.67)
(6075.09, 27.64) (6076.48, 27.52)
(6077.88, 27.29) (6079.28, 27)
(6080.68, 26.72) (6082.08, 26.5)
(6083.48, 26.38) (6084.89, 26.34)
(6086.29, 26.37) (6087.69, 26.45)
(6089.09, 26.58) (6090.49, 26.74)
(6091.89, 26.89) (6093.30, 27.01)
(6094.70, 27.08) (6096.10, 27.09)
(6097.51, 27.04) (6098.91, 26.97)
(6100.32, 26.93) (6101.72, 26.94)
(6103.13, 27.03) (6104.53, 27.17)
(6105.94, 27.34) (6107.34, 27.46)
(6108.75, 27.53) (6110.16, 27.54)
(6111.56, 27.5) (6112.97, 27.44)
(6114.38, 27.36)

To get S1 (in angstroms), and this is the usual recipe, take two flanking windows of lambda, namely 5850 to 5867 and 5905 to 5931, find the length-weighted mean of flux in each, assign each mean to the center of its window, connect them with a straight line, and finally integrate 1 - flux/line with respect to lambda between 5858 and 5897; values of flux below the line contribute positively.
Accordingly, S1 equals 1.08 angstroms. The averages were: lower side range 27.7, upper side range 26.3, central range 26.6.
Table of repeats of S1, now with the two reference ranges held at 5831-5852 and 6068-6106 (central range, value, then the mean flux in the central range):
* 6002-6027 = 0.9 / 26.2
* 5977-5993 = 0.3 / 26.8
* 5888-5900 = 1.6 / 23.9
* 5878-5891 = 0.8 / 25.8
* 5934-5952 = 0.2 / 27.1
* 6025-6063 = 0.0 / 27.2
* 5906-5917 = 0.5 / 26.2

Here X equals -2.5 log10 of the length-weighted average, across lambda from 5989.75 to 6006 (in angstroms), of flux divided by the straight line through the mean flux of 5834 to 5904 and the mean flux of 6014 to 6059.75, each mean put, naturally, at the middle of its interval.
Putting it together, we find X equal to -0.02 mag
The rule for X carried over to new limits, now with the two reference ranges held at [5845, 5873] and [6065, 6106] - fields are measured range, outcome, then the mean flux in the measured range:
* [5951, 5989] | 0.02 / 27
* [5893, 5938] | 0.07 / 25.8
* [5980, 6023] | 0.02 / 26.7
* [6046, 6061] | 0.00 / 27.1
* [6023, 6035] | 0.02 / 26.7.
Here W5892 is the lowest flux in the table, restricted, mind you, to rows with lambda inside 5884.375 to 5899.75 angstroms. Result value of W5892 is 23.59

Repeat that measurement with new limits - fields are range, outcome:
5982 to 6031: 25.84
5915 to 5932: 26.18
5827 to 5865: 26.75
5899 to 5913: 23.85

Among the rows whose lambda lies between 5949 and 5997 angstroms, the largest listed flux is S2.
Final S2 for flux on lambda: 27.86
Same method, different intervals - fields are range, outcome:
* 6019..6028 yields 26.26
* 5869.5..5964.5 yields 27.97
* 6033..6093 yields 27.74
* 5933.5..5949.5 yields 27.49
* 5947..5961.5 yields 27.03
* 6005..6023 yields 26.38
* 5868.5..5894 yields 28.04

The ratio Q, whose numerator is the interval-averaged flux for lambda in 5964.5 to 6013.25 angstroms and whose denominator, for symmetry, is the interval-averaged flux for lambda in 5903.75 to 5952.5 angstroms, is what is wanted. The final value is 1.0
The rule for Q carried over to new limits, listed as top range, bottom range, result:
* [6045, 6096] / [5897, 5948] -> 1.03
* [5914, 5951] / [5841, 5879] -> 0.97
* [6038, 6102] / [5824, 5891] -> 0.99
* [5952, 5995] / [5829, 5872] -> 0.98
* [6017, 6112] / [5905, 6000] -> 1.01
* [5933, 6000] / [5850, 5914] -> 1.03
